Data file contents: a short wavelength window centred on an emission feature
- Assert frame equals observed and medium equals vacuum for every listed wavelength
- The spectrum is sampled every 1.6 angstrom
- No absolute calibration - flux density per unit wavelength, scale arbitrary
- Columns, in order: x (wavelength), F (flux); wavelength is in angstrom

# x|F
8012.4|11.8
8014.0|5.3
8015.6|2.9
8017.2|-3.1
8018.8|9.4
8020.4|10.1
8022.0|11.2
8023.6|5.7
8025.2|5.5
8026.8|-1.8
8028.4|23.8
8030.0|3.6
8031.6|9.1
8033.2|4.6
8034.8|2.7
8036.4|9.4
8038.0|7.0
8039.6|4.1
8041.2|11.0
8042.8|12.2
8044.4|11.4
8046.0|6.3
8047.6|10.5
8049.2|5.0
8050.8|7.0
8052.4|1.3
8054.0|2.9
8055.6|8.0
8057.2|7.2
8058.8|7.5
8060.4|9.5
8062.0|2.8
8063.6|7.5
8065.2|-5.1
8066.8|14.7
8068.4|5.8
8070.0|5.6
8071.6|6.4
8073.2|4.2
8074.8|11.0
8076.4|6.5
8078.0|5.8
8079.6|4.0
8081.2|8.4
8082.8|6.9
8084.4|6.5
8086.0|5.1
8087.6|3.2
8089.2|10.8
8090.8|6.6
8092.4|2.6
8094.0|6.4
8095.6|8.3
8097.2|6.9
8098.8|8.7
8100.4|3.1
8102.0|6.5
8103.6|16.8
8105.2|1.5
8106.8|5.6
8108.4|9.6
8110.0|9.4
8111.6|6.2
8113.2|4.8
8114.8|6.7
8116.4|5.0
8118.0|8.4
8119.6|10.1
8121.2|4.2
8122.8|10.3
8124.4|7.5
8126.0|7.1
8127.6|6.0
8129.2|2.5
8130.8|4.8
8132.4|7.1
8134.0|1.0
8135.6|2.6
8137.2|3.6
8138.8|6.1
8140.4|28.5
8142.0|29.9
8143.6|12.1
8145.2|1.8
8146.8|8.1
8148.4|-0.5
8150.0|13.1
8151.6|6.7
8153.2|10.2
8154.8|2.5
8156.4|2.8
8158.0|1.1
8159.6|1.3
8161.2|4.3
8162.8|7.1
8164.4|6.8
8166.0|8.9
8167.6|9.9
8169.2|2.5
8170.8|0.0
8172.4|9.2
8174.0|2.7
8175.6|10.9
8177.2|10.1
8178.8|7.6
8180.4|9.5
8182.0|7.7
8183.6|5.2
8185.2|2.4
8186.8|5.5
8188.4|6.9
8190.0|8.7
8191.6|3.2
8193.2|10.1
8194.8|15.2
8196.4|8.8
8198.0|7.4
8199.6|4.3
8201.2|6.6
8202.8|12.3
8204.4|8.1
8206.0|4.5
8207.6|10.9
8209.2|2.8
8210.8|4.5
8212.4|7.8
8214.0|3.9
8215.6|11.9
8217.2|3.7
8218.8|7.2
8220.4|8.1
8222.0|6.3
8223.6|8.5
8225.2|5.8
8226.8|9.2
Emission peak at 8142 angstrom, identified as H-gamma 4340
